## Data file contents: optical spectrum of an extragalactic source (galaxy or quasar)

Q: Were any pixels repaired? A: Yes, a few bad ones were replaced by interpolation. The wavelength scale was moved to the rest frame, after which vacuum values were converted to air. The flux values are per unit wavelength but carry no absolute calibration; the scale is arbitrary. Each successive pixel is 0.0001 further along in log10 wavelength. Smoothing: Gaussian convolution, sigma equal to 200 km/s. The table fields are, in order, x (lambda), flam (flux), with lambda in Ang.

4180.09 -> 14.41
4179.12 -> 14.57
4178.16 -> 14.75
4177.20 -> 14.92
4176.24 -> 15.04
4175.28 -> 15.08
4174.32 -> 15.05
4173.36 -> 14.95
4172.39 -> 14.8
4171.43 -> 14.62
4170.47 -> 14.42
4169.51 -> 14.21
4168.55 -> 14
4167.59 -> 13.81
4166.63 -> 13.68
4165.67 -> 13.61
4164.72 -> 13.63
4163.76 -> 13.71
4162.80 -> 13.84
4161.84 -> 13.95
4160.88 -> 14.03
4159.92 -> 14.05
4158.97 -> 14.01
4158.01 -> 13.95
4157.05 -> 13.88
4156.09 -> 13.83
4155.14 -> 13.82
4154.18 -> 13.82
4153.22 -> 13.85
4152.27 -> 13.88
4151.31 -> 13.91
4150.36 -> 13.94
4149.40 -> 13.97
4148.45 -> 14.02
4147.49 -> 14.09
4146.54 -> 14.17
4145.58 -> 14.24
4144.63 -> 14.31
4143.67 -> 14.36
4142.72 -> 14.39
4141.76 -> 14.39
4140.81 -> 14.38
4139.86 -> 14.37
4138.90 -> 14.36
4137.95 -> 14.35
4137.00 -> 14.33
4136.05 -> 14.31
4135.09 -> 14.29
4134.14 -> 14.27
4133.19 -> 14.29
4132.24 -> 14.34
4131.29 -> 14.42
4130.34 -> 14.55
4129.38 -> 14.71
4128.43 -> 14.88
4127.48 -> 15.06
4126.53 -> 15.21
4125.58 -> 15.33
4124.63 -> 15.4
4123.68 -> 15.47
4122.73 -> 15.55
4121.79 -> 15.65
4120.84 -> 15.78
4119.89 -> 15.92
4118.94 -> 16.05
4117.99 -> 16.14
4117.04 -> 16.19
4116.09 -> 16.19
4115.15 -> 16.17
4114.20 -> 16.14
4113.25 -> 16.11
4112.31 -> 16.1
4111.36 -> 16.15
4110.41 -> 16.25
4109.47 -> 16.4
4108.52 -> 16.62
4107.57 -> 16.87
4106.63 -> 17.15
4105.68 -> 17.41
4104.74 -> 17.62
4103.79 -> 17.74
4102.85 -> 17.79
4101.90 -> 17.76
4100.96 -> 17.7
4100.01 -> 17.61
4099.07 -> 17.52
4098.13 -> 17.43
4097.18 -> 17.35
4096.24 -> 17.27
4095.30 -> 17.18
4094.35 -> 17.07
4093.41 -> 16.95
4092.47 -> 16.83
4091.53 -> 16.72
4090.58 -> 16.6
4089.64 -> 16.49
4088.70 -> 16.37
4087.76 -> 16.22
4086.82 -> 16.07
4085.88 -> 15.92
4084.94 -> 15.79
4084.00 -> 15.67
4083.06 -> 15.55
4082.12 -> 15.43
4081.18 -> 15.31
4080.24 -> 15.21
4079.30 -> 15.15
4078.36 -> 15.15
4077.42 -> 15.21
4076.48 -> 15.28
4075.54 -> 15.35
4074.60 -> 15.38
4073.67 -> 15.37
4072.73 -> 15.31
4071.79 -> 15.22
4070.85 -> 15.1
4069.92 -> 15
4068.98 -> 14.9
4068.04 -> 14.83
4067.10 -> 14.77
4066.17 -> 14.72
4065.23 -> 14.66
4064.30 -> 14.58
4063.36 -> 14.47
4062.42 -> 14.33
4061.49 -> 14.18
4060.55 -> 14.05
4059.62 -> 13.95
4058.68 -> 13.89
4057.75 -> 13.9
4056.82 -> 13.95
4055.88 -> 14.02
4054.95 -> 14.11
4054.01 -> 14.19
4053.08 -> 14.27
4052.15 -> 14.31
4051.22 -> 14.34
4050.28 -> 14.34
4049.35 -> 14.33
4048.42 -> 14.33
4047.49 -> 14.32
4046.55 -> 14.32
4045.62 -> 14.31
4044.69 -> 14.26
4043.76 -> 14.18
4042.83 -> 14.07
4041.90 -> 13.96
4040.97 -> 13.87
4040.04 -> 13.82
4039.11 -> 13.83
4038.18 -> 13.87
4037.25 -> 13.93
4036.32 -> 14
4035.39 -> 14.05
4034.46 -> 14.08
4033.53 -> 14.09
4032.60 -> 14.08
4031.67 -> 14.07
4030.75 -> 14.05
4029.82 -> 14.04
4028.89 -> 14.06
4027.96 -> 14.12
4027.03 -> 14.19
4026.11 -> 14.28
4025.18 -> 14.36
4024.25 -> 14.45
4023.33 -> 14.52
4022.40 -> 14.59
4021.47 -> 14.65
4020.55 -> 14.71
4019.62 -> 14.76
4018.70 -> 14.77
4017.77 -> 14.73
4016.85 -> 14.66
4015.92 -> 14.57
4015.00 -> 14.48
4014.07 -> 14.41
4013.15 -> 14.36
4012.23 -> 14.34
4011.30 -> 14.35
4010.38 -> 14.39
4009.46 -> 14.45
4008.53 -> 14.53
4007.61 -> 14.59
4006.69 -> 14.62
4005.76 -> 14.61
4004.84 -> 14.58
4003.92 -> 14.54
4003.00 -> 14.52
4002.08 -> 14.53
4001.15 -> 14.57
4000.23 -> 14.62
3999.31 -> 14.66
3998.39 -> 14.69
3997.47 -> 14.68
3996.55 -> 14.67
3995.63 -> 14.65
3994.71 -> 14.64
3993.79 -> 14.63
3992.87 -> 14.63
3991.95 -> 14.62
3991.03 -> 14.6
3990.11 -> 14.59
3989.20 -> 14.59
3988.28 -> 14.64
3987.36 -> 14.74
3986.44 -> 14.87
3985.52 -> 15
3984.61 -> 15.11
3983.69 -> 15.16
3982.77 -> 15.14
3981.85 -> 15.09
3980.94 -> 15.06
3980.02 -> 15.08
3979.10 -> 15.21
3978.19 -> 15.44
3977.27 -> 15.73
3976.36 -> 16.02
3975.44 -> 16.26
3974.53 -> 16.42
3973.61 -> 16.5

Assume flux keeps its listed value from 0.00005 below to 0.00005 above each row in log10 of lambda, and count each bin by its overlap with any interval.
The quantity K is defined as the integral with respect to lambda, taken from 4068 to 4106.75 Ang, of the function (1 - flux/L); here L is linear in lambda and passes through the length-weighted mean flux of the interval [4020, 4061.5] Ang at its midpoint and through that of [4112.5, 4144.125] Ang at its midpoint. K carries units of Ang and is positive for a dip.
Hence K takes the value -4.3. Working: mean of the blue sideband 14.2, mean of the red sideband 15.1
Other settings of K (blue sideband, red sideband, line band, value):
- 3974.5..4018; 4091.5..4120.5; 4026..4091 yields 5.4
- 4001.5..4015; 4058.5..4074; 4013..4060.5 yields 1.1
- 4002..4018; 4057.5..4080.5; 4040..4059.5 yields 0.7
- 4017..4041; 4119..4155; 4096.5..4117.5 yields -3.6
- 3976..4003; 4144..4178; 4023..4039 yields 0.6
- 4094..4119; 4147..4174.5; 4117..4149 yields 1.5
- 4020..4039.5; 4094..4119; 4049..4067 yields 1.1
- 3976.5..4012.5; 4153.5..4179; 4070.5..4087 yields -1.0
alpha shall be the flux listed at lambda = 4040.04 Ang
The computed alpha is 13.82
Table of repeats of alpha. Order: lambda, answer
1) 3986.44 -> 14.87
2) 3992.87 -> 14.63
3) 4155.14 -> 13.82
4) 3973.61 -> 16.5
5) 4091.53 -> 16.72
